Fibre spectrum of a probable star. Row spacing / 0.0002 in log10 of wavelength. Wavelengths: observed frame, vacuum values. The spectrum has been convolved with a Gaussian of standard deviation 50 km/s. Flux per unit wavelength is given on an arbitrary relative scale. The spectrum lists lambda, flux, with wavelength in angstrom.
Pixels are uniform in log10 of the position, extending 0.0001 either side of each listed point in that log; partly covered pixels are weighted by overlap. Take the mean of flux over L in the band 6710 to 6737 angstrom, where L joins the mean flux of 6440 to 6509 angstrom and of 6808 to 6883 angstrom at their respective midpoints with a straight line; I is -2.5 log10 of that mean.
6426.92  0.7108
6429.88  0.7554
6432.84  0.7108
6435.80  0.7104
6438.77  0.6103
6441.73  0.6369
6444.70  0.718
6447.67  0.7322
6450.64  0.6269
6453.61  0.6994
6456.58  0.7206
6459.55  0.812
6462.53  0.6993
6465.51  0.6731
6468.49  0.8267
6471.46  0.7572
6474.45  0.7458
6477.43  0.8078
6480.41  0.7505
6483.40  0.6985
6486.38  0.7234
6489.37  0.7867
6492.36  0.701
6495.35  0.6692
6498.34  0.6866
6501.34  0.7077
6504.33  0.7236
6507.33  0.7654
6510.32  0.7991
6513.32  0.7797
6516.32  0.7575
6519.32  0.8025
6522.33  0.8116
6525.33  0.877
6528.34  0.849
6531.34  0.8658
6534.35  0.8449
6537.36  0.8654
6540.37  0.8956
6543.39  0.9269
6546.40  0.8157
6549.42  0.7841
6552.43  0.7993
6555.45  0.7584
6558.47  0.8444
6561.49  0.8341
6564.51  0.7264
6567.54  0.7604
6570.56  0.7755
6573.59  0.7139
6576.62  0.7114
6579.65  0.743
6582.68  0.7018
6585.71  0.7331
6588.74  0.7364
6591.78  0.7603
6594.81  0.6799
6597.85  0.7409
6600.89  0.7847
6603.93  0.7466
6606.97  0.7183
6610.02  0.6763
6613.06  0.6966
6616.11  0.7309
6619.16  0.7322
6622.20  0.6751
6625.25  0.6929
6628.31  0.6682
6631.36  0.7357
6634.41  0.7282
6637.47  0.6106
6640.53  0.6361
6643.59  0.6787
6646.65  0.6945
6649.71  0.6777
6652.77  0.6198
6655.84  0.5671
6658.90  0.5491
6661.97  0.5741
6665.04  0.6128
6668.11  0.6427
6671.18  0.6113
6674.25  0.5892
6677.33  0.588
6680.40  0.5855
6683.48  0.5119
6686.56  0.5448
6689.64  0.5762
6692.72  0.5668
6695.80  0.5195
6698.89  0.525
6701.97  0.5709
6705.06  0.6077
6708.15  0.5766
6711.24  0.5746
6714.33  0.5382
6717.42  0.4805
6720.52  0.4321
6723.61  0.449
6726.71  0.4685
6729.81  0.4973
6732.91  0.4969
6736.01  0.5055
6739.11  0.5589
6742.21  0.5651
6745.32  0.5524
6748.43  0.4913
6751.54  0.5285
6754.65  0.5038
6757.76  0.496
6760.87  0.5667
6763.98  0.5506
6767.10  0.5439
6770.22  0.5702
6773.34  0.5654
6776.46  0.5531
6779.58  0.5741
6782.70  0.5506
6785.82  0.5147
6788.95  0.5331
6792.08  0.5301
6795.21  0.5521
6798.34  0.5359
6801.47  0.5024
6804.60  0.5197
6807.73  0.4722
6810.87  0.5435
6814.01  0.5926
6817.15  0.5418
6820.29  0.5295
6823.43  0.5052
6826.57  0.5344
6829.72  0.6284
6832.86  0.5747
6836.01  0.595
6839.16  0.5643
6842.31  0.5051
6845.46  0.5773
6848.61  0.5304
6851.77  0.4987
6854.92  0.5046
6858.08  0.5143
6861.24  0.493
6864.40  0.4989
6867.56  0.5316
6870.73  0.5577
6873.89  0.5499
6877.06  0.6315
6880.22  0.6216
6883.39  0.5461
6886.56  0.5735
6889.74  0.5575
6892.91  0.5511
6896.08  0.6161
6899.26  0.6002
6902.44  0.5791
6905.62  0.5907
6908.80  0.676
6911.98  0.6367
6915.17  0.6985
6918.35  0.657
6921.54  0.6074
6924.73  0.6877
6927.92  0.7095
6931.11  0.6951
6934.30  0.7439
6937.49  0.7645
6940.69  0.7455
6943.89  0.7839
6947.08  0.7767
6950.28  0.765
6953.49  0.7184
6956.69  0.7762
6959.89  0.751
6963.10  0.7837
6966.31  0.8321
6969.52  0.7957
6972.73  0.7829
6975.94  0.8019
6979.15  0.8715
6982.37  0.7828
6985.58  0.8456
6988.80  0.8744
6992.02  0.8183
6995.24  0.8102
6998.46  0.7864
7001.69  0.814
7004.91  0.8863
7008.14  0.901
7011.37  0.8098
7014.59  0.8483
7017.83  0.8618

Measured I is 0.22 mag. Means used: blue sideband 0.725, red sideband 0.547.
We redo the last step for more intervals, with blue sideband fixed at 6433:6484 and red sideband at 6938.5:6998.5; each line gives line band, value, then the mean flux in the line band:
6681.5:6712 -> 0.33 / 0.557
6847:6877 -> 0.43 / 0.526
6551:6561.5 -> -0.10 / 0.805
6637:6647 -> 0.14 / 0.655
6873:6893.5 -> 0.33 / 0.578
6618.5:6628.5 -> 0.08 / 0.692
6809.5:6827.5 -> 0.39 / 0.541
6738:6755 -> 0.38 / 0.535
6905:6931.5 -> 0.19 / 0.663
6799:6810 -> 0.46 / 0.504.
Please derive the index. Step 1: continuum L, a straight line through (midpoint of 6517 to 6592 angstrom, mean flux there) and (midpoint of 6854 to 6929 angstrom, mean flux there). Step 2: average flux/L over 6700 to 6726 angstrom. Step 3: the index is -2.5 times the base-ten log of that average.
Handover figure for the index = 0.31 mag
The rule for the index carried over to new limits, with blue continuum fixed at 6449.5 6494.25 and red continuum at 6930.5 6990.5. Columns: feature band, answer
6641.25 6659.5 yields 0.185 mag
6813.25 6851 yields 0.360 mag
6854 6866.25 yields 0.469 mag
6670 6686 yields 0.299 mag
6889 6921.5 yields 0.253 mag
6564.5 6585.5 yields 0.018 mag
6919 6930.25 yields 0.169 mag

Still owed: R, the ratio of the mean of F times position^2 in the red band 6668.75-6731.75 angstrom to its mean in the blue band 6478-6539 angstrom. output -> 0.7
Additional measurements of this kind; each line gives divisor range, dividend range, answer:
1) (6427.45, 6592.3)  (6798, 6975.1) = 0.92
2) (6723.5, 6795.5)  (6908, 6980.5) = 1.48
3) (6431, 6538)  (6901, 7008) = 1.16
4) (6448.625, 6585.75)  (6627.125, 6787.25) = 0.78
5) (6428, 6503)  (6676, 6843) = 0.82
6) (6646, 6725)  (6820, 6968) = 1.18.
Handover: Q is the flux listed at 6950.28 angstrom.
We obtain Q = 0.765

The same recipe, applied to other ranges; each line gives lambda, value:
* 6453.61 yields 0.6994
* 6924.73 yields 0.6877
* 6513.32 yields 0.7797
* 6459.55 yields 0.812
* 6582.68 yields 0.7018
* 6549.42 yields 0.7841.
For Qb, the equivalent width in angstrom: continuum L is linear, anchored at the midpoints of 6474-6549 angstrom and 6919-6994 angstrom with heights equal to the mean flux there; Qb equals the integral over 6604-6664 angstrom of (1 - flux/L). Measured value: 8.8 angstrom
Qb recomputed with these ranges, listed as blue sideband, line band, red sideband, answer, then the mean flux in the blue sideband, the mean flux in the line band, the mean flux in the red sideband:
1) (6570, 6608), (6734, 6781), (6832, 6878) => 5.34 angstrom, 0.733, 0.541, 0.54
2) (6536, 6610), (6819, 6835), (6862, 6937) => 2.29 angstrom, 0.771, 0.556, 0.615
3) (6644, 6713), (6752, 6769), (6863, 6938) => 1.87 angstrom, 0.587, 0.533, 0.618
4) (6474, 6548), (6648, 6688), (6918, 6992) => 9.69 angstrom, 0.787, 0.591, 0.766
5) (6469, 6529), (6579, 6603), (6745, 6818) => -1.68 angstrom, 0.76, 0.735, 0.537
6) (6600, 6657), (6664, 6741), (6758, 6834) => 9.87 angstrom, 0.687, 0.545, 0.544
